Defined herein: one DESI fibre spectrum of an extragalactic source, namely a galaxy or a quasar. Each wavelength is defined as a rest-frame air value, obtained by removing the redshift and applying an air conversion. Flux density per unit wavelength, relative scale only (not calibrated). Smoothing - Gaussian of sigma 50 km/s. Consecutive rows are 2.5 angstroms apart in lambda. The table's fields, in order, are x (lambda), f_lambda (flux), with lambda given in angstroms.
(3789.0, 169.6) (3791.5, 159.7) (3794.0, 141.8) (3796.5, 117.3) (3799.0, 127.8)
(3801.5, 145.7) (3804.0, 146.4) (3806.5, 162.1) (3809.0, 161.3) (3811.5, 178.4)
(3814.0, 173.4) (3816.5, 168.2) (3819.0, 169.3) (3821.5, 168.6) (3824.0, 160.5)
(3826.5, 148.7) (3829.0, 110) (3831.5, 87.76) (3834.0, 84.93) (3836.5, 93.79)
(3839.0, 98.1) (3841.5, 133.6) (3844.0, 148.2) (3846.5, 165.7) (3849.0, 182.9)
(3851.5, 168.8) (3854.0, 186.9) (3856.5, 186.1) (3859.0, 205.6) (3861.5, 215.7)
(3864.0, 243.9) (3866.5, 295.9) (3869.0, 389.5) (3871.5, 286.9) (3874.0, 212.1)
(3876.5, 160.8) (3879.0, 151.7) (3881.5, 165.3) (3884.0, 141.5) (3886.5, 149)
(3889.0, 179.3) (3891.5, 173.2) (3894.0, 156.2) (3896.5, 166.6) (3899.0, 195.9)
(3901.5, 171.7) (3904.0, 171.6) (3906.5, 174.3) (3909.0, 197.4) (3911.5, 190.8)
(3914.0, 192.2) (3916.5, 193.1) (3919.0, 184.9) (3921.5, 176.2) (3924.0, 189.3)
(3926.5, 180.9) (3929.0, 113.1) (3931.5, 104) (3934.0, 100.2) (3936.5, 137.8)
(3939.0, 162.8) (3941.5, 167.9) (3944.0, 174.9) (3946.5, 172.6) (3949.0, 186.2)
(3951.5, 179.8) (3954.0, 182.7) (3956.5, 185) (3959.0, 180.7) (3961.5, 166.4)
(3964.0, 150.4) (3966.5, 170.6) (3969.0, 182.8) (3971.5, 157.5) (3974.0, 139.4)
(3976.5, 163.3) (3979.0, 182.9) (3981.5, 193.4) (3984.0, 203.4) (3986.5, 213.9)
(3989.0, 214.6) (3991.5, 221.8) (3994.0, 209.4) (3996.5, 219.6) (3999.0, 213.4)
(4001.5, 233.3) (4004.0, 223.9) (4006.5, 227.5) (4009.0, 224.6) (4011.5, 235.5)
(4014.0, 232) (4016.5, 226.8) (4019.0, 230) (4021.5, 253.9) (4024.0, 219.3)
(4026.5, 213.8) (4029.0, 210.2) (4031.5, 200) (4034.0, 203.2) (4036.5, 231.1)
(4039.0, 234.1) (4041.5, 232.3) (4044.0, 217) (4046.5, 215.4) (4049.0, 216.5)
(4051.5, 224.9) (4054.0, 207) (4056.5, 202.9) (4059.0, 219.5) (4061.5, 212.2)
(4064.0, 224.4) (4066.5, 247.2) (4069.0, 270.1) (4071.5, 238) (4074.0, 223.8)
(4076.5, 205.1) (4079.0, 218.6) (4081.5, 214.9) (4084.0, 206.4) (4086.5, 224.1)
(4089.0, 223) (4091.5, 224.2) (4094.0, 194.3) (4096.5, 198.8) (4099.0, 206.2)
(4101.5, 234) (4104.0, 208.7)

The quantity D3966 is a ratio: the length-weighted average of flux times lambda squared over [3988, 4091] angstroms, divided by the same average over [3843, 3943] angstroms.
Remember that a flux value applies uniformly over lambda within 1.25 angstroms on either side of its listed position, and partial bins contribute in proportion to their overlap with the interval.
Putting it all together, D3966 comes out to 1.31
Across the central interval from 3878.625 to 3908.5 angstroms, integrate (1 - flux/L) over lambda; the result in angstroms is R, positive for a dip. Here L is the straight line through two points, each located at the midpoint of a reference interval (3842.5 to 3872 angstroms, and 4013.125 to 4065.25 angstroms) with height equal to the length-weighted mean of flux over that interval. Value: 7.2 angstroms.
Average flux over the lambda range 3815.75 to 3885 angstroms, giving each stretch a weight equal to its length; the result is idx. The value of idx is 176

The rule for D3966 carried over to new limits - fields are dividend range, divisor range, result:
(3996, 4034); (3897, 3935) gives 1.39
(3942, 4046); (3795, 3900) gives 1.28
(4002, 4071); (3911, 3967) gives 1.41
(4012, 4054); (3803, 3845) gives 1.76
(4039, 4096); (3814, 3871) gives 1.41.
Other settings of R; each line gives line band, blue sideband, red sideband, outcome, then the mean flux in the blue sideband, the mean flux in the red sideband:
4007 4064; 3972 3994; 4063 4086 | -2.5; 191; 228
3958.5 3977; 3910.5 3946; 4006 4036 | 2.4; 162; 223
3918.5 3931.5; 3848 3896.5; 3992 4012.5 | 3.0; 202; 223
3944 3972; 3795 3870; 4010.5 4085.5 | 3.5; 167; 223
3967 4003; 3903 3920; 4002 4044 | 2.7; 187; 225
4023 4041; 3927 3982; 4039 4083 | -0.9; 161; 223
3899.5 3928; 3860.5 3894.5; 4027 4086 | 3.8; 210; 221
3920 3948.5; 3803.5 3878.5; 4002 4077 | 6.5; 177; 224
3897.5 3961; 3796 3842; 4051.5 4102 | 1.0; 139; 220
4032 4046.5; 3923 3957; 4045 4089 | -0.9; 159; 222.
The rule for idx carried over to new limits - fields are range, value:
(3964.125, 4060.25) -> 210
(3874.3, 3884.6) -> 161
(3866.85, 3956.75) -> 179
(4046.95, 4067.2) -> 218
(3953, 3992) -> 181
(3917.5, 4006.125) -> 179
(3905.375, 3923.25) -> 187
